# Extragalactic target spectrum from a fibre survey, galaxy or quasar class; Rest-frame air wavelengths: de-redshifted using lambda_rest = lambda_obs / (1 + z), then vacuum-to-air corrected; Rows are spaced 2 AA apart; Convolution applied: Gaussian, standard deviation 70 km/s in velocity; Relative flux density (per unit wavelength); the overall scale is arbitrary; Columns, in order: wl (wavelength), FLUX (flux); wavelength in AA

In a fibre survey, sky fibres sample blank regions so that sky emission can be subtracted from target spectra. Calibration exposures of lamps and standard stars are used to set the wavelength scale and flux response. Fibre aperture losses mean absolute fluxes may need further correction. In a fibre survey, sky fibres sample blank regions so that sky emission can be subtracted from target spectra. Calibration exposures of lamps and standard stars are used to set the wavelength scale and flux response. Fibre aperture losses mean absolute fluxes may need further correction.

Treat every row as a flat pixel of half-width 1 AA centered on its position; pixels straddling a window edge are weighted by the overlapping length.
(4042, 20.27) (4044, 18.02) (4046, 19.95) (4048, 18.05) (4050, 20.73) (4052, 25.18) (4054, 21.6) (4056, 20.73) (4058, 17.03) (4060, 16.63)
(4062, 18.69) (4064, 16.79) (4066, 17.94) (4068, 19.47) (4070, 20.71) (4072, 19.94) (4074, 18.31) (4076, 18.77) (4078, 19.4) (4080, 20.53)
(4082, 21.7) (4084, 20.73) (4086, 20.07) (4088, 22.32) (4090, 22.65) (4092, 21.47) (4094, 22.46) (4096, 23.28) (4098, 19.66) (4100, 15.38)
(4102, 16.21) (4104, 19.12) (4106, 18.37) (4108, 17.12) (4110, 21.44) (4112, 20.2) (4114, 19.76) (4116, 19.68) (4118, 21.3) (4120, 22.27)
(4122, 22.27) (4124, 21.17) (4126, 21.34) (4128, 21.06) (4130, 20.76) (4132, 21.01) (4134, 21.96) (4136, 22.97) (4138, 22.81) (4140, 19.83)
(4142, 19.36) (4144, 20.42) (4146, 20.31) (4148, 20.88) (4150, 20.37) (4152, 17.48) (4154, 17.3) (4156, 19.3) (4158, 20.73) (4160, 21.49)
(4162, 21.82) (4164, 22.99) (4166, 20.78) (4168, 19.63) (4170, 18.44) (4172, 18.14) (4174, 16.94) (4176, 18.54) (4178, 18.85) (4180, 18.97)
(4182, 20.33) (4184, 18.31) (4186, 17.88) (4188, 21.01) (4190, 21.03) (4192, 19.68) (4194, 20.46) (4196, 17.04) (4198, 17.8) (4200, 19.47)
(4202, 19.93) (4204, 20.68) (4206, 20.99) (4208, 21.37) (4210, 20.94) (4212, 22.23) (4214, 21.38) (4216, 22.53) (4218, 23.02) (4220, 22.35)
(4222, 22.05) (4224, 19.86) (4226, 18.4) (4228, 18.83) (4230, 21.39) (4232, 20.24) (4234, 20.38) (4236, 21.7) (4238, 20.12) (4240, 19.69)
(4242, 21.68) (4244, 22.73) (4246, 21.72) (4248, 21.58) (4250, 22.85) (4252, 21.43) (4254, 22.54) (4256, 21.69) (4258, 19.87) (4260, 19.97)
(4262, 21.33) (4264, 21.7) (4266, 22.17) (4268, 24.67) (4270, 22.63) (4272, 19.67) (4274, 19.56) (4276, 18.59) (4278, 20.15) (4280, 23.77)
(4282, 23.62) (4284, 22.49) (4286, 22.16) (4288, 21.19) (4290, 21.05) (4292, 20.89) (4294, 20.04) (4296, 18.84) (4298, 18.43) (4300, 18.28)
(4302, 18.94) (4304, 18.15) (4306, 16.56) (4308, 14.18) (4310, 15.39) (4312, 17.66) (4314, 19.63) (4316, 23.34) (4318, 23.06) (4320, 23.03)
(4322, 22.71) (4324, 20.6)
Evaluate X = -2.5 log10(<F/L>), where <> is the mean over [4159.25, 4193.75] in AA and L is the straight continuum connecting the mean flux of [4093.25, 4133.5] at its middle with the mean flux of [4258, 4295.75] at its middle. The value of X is 0.050 mag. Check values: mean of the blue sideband 20.2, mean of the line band 19.7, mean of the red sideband 21.3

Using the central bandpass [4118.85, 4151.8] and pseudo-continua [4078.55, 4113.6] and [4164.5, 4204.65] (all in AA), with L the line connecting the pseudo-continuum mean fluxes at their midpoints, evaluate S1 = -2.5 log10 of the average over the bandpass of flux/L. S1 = -0.07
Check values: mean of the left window 20.1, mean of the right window 19.2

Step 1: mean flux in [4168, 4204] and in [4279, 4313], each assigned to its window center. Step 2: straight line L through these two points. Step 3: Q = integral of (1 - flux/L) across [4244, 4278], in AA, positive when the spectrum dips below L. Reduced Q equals -3.5 AA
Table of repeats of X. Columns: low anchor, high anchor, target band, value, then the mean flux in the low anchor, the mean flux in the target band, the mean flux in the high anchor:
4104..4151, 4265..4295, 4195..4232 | 0.03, 20.7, 20.6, 21.5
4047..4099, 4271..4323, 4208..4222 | -0.10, 20.2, 22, 20.1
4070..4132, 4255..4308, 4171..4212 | 0.05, 20.3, 19.5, 20.5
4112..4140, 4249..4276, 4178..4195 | 0.09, 21.3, 19.7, 21.4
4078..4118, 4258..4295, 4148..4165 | 0.02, 20.1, 20.2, 21.4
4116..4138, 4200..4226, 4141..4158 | 0.11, 21.6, 19.5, 21.3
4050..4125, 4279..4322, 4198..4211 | -0.02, 20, 20.4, 20.1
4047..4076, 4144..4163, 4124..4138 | -0.09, 19.4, 21.6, 20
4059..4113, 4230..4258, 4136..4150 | -0.03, 19.6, 20.8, 21.4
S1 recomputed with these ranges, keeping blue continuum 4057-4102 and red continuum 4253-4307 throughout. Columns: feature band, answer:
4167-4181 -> 0.09 mag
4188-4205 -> 0.04 mag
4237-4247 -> -0.04 mag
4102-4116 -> 0.04 mag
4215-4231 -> -0.03 mag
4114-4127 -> -0.07 mag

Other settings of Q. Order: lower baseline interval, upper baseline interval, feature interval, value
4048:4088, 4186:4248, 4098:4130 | 0.4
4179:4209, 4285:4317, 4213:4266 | -5.0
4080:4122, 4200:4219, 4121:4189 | 2.2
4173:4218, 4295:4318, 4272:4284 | -1.5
